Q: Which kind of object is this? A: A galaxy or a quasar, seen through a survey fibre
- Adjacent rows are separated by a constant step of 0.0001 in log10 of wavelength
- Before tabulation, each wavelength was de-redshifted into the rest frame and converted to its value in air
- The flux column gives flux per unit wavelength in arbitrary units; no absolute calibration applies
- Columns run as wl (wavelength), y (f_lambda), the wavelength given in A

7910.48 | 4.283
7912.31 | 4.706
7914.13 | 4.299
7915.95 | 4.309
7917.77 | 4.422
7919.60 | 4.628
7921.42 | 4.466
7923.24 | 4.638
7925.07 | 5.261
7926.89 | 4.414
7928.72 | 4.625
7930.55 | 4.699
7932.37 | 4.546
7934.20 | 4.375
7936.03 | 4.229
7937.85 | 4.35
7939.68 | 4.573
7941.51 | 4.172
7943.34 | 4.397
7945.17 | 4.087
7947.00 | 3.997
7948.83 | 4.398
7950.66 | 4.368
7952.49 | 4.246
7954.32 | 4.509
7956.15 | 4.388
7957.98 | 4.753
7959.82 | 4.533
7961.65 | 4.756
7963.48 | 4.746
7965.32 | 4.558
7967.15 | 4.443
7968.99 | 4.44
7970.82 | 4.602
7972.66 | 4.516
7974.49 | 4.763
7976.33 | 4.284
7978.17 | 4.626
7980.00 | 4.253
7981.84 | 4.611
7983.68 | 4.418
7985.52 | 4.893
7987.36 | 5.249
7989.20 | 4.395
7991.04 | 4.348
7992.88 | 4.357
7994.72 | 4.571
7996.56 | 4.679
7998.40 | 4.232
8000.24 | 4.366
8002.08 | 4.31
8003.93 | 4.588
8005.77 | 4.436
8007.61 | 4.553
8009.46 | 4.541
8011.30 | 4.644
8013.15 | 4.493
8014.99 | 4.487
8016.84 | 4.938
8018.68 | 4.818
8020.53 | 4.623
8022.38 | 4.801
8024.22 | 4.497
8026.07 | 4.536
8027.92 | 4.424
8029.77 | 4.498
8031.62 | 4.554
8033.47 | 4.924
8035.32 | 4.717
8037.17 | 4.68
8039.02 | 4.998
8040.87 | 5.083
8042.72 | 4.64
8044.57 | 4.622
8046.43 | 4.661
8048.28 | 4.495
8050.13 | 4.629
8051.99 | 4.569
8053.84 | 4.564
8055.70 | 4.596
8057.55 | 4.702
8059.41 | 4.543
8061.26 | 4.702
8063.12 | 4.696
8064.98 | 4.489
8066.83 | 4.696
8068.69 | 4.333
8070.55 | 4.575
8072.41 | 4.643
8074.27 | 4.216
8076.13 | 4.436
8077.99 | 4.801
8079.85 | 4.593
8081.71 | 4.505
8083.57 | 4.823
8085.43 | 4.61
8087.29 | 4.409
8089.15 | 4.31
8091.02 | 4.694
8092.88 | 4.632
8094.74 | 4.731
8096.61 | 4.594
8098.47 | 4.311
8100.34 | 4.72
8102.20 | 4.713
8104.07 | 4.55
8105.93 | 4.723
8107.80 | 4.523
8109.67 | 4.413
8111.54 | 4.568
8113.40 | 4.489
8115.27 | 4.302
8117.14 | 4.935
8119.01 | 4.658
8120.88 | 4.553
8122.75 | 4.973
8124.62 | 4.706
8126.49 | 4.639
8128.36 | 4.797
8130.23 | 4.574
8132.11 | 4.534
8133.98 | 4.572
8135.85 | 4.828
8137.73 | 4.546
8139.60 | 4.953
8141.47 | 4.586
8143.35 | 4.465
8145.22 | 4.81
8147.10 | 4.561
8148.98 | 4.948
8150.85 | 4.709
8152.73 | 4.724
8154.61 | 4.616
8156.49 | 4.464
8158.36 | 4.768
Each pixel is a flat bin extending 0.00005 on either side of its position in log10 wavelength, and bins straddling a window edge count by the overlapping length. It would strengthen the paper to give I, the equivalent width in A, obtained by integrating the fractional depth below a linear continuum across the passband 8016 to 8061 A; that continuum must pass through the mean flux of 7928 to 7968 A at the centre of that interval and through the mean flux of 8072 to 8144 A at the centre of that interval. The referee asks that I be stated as -1.4 A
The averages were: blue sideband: 4.44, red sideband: 4.61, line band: 4.67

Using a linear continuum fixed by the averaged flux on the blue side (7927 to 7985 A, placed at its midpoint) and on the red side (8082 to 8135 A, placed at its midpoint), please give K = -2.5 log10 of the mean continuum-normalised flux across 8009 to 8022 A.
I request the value -0.03 mag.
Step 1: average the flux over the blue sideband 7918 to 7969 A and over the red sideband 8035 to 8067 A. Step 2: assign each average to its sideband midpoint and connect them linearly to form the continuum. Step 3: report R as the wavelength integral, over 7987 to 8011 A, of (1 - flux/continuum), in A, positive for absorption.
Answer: 0.4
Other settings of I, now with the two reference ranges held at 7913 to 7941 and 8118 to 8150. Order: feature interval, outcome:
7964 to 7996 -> 0.1 A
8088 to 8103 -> 0.2 A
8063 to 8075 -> 0.3 A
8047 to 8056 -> 0.1 A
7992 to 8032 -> 0.4 A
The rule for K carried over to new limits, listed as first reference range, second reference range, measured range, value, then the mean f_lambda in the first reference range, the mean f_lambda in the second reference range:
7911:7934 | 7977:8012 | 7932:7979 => 0.03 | 4.57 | 4.53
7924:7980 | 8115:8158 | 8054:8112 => 0.01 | 4.48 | 4.68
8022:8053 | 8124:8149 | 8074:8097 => 0.02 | 4.66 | 4.67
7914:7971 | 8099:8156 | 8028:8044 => -0.04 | 4.48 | 4.65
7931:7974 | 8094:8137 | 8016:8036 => -0.03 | 4.44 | 4.62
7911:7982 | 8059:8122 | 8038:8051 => -0.04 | 4.48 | 4.57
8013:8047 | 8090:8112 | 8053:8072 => 0.01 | 4.69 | 4.6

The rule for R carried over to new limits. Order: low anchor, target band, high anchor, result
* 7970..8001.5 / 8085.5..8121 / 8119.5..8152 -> 0.66 A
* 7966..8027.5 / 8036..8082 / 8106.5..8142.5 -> -0.25 A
